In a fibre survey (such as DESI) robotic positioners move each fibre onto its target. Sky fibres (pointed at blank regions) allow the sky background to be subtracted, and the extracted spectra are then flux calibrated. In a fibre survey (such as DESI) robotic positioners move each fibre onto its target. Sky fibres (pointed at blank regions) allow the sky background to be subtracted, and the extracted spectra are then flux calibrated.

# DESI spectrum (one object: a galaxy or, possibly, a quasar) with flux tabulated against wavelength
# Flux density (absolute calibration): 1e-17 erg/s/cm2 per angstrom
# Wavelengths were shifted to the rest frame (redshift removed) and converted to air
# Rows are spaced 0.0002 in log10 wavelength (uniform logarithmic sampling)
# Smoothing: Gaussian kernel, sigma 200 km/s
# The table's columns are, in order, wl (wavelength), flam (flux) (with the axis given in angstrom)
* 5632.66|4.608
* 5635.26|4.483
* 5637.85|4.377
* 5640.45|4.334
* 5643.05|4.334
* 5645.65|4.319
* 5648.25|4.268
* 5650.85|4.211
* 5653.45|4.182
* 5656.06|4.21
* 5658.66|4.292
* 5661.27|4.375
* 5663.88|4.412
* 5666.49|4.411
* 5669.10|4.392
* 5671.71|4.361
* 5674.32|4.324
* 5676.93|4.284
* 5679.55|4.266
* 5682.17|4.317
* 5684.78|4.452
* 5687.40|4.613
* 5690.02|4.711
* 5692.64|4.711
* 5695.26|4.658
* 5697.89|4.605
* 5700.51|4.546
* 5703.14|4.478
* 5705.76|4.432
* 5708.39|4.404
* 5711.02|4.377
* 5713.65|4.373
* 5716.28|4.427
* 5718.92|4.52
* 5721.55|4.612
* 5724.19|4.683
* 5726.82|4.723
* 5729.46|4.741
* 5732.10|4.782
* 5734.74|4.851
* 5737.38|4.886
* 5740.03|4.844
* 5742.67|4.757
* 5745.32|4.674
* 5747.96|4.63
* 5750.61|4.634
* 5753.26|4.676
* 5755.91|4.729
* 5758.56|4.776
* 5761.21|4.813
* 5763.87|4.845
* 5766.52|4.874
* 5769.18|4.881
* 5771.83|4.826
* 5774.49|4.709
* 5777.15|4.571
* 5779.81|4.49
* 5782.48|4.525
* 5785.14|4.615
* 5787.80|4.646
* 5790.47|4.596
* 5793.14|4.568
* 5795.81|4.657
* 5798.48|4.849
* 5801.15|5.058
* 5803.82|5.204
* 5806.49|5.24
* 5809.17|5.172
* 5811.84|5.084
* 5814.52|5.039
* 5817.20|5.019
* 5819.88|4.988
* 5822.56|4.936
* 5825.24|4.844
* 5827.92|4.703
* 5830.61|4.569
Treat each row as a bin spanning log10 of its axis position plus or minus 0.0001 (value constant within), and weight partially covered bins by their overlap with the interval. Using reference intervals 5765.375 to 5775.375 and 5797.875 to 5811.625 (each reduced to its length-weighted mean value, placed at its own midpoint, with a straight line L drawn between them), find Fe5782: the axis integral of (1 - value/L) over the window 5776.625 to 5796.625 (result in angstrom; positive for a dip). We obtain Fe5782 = 1.5 angstrom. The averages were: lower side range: 4.83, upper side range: 5.12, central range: 4.58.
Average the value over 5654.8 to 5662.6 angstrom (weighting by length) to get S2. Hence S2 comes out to 4.29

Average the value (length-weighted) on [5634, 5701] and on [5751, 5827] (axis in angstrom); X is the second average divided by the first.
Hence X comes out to 1.10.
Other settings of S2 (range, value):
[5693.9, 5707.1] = 4.54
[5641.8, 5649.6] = 4.31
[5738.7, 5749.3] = 4.72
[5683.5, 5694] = 4.62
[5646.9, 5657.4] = 4.22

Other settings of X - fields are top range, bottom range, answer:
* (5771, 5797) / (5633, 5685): 1.07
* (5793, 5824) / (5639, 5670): 1.16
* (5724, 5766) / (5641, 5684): 1.10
